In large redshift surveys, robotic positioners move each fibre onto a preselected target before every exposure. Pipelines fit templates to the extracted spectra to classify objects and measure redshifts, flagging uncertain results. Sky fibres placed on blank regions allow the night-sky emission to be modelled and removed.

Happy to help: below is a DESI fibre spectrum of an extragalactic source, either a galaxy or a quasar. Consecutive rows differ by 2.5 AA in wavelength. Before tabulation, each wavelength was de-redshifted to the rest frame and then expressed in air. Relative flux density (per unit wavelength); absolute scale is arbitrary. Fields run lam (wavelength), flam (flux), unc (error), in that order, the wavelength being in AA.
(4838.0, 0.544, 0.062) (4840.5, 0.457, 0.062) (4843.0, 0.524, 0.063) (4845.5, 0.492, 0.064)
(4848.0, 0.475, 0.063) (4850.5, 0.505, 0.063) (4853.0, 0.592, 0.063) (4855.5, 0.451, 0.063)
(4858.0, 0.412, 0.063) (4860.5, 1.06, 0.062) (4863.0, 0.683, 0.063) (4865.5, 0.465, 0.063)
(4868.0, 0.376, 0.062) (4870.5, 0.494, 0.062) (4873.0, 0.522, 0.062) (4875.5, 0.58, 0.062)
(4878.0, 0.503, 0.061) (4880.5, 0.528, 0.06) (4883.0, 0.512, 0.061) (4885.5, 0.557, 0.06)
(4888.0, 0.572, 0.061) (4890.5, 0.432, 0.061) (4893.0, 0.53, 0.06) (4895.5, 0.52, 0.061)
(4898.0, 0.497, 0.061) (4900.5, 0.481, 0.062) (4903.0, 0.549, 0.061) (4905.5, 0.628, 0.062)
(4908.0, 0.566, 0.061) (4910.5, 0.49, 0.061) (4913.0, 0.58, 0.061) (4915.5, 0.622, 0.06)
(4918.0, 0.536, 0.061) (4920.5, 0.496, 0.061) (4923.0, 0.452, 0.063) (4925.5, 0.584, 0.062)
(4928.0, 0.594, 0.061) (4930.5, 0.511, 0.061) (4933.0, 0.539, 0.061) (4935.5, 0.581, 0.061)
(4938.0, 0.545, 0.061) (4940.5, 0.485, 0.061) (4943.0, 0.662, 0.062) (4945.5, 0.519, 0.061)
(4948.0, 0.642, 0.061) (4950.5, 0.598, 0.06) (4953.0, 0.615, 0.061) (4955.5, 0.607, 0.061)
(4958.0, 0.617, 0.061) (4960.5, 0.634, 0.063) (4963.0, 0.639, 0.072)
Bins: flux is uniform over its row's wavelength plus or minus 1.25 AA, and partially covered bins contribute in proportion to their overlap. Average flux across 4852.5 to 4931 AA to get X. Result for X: 0.543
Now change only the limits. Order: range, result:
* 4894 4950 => 0.55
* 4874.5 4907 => 0.53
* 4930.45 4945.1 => 0.555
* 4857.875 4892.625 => 0.554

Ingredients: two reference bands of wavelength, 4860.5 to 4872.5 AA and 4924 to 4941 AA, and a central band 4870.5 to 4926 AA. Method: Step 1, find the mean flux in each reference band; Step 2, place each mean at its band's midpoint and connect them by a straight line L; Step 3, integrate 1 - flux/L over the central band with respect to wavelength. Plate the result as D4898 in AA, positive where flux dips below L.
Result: 2.48 AA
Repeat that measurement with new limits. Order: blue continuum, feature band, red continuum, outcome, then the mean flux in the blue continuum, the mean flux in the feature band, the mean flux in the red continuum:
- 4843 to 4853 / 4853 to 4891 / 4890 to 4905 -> -2.81 AA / 0.508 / 0.547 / 0.511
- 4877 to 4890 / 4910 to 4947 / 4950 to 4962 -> 2.19 AA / 0.529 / 0.548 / 0.616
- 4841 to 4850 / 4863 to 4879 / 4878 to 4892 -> 0.17 AA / 0.494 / 0.505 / 0.519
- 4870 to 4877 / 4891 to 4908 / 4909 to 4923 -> 0.13 AA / 0.535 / 0.532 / 0.537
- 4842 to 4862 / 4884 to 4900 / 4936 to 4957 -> 1.60 AA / 0.566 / 0.516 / 0.584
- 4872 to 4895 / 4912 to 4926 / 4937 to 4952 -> 0.32 AA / 0.526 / 0.542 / 0.576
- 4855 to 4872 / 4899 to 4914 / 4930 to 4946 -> 0.29 AA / 0.567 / 0.548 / 0.552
